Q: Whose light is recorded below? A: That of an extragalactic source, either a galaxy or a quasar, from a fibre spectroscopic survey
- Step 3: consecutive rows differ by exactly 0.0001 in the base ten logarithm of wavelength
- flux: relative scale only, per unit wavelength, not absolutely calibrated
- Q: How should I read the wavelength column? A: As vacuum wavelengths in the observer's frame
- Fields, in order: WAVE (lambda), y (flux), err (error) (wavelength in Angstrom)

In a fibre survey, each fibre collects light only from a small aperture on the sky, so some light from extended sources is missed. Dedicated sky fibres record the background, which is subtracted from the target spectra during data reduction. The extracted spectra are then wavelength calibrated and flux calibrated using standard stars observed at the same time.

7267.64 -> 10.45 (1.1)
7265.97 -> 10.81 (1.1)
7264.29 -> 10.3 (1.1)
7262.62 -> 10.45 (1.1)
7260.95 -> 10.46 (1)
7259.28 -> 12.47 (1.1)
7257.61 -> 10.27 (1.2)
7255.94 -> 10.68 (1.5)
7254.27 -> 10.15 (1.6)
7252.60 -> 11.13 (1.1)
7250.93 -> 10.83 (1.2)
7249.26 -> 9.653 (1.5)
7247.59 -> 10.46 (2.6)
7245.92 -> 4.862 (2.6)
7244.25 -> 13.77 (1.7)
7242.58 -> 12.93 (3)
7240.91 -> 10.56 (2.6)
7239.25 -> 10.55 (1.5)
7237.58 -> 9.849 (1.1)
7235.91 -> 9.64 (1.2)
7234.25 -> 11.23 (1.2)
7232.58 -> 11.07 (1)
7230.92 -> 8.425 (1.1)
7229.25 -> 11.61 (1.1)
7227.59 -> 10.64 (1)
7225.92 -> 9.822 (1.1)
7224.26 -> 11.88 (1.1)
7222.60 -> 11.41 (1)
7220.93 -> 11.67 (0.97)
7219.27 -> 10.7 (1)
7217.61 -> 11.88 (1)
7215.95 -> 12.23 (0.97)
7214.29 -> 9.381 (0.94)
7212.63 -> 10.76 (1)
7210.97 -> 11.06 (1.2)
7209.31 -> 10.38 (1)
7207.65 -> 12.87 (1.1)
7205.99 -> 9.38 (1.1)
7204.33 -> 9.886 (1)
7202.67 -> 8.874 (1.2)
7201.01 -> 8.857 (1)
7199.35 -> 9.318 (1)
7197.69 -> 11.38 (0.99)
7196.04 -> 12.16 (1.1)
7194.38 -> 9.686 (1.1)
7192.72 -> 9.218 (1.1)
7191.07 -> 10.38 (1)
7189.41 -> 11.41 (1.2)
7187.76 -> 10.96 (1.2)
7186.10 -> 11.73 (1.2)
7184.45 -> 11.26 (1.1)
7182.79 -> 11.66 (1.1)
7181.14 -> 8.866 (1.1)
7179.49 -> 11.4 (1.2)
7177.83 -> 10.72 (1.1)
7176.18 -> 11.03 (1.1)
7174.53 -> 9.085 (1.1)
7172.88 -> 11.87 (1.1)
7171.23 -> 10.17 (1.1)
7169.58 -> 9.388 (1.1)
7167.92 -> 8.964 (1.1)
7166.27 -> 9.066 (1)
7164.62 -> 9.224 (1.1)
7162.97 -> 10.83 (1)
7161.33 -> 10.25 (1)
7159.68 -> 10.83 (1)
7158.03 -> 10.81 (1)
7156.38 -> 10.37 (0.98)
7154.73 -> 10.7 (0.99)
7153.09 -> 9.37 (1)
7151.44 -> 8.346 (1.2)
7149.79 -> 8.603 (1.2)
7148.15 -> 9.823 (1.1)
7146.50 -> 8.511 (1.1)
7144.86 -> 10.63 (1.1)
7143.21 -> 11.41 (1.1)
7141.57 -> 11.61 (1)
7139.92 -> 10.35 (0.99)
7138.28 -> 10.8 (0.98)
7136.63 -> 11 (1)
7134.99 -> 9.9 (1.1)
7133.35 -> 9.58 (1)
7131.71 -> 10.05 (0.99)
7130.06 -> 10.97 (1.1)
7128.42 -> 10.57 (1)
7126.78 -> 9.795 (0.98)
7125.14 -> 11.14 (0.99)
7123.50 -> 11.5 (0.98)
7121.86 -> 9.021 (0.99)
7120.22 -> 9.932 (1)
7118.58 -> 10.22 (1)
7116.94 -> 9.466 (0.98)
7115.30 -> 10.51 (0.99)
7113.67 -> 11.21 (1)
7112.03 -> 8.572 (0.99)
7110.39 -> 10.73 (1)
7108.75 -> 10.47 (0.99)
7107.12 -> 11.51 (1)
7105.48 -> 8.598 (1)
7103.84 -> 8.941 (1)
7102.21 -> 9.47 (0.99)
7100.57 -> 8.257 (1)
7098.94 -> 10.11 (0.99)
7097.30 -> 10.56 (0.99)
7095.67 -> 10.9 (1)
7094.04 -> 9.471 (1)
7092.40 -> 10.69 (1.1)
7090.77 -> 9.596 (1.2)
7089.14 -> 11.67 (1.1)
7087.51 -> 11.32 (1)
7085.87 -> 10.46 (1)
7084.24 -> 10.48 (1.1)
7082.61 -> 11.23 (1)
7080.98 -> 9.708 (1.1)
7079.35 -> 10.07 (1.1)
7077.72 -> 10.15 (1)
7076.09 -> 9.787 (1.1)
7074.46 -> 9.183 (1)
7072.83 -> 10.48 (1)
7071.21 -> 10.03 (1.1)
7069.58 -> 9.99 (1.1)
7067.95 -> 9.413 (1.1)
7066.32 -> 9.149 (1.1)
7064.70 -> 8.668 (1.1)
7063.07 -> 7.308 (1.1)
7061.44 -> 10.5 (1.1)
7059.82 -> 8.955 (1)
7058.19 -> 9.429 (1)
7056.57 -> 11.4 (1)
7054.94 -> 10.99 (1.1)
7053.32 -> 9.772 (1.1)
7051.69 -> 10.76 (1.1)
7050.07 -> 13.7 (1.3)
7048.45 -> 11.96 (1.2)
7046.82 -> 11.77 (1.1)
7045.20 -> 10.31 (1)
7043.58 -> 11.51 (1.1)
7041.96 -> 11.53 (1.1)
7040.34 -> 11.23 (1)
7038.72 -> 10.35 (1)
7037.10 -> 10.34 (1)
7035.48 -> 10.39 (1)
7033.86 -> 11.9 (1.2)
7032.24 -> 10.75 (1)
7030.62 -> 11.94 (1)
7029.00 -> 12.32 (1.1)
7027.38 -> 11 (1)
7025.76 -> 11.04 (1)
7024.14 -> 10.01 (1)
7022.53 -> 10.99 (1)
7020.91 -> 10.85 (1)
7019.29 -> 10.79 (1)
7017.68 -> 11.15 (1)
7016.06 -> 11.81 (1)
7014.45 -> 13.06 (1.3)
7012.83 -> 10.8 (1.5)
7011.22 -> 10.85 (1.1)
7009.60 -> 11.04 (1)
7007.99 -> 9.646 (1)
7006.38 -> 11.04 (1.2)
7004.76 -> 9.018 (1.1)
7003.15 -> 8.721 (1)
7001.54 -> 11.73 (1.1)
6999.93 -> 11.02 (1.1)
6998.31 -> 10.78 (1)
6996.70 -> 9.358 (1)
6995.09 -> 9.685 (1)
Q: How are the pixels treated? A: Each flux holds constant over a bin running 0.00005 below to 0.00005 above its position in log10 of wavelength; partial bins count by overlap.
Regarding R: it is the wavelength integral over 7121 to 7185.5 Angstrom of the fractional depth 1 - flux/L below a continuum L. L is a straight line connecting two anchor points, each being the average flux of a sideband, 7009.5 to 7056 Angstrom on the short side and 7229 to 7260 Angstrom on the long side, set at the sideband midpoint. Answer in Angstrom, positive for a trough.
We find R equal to 3.3 Angstrom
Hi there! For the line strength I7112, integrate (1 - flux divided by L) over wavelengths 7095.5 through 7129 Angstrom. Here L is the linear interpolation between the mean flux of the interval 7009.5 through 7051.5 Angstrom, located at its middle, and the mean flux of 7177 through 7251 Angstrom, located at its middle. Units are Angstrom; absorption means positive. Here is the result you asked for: 2.8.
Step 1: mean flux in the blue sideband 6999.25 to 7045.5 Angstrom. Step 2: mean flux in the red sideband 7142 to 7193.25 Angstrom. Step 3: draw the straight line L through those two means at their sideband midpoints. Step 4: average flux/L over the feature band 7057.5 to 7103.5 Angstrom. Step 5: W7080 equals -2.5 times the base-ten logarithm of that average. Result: 0.08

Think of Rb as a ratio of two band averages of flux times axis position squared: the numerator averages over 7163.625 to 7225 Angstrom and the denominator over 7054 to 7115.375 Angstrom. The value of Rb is 1.1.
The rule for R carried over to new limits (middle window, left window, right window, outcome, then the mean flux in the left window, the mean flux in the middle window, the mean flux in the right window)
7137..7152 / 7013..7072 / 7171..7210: 0.7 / 10.7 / 10.1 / 10.5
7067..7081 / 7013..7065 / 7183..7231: 1.3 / 10.9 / 9.87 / 10.7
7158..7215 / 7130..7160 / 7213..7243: 0.7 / 10.2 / 10.4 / 10.8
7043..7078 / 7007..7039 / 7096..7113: 0.8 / 11.1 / 10.2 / 9.77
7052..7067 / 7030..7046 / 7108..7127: 1.7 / 11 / 9.62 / 10.2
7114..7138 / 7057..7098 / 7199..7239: -0.3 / 9.98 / 10.3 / 10.5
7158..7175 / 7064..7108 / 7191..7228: 0.6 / 10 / 10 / 10.6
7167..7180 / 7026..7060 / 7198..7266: 0.5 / 11.1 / 10.3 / 10.6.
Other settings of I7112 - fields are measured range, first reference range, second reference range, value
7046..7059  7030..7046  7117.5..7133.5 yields -0.4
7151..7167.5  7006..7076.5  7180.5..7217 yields 0.9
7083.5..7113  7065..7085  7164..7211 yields -0.2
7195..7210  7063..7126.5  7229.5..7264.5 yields 0.0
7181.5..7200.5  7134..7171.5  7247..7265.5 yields -0.9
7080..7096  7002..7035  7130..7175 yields -0.1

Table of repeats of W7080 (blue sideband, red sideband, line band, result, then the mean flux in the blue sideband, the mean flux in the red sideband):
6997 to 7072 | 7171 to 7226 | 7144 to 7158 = 0.115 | 10.7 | 10.7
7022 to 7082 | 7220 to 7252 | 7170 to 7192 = -0.023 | 10.5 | 10.6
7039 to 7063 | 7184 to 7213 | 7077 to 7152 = 0.056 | 10.9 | 10.5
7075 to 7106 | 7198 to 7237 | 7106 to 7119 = -0.014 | 10.1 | 10.6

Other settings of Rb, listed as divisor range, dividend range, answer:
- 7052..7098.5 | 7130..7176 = 1.03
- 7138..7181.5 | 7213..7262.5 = 1.08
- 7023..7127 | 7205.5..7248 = 1.08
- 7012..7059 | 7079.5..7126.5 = 0.93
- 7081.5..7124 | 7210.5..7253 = 1.09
